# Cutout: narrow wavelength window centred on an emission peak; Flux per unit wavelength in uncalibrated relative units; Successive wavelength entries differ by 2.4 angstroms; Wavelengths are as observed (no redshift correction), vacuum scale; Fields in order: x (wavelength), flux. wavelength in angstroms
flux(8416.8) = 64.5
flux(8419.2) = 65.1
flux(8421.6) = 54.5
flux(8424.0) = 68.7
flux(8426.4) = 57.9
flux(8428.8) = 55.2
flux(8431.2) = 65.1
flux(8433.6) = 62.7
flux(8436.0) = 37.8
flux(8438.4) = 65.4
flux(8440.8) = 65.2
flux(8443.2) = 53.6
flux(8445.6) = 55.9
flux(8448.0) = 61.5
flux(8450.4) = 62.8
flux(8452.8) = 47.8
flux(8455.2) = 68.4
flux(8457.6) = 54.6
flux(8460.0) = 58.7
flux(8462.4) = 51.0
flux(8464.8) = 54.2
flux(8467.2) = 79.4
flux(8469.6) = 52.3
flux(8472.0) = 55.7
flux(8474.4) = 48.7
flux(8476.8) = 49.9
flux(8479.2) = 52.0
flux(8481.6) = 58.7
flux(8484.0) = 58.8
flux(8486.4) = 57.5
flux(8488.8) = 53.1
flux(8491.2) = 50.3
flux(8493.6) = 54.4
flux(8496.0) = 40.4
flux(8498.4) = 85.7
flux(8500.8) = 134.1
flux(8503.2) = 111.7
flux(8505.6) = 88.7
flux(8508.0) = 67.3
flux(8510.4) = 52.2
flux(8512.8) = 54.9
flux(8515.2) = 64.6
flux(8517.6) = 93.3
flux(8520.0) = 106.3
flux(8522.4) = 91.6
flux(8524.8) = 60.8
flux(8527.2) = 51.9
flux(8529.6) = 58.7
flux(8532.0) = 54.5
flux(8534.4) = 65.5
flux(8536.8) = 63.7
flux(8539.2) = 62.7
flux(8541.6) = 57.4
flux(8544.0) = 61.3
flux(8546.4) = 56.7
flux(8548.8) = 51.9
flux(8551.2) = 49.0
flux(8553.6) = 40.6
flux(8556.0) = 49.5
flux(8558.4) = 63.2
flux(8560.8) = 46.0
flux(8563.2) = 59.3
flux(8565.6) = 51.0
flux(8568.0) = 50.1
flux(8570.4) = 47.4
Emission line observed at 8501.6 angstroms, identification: [S II] 6716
